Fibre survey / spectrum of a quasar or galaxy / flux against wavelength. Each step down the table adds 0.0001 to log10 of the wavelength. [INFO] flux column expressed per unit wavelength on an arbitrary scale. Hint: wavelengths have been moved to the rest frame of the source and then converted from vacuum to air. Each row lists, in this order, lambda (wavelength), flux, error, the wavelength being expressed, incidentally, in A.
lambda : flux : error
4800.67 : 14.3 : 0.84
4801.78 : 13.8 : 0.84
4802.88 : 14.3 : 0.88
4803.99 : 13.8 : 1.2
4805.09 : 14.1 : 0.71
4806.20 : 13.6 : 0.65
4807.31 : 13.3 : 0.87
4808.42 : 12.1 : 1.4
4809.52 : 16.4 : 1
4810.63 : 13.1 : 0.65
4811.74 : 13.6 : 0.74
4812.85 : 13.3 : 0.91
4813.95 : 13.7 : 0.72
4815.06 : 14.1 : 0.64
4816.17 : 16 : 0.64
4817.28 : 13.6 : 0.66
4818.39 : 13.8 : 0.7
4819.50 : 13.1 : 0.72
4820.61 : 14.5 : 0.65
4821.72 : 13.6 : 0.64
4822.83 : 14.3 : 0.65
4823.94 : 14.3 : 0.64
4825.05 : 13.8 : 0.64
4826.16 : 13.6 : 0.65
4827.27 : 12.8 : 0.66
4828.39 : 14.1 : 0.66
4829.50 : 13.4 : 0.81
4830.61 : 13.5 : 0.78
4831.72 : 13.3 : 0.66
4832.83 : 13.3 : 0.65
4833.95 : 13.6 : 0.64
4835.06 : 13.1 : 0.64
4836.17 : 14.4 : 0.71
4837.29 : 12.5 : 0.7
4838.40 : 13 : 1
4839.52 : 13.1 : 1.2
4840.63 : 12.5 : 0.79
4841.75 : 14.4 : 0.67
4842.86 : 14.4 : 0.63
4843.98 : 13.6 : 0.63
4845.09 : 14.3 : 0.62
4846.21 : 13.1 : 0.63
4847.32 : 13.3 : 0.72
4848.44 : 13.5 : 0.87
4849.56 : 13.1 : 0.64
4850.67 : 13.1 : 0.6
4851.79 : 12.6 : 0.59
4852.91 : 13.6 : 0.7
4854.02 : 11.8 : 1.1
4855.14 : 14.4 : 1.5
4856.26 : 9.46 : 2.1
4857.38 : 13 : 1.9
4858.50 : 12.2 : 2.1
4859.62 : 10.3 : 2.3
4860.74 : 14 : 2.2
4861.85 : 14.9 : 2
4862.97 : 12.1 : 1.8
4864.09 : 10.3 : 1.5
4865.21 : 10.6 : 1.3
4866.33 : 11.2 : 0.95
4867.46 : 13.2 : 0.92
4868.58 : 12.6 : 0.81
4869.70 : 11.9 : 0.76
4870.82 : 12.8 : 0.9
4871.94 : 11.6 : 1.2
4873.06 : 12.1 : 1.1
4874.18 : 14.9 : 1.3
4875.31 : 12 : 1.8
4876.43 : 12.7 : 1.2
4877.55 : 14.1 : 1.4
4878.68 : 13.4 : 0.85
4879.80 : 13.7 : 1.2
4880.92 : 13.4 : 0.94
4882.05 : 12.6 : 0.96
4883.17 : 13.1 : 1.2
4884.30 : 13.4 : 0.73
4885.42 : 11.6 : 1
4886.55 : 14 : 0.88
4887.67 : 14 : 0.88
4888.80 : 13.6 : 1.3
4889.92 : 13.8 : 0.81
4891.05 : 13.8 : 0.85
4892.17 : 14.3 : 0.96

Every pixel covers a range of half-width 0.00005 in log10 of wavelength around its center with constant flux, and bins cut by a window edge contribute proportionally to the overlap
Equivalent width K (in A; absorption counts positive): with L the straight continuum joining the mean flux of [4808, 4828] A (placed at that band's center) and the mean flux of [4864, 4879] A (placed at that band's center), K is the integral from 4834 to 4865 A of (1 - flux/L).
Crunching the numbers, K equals 0.2 A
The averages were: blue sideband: 13.9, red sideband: 12.4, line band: 13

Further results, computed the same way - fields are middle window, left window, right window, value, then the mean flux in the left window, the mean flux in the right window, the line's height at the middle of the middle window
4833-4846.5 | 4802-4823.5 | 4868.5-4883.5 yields 0.0 A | 13.9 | 12.9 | 13.5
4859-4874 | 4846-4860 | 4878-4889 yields 0.8 A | 12.6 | 13.3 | 12.9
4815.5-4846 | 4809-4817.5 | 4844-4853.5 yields 0.2 A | 14.2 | 13.3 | 13.8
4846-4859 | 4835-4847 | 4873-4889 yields 0.7 A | 13.5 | 13.3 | 13.4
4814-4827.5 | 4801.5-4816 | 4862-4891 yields -0.3 A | 13.8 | 12.8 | 13.7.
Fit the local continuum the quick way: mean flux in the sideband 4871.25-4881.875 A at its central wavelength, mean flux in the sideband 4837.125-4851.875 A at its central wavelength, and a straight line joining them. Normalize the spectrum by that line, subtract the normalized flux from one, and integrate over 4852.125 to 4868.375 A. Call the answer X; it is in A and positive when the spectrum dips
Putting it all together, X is 1.2 A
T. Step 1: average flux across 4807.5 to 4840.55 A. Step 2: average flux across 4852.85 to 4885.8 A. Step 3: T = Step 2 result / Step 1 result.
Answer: 0.92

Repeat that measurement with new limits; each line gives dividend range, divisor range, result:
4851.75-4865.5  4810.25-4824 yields 0.88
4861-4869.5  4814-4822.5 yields 0.87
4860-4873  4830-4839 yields 0.92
